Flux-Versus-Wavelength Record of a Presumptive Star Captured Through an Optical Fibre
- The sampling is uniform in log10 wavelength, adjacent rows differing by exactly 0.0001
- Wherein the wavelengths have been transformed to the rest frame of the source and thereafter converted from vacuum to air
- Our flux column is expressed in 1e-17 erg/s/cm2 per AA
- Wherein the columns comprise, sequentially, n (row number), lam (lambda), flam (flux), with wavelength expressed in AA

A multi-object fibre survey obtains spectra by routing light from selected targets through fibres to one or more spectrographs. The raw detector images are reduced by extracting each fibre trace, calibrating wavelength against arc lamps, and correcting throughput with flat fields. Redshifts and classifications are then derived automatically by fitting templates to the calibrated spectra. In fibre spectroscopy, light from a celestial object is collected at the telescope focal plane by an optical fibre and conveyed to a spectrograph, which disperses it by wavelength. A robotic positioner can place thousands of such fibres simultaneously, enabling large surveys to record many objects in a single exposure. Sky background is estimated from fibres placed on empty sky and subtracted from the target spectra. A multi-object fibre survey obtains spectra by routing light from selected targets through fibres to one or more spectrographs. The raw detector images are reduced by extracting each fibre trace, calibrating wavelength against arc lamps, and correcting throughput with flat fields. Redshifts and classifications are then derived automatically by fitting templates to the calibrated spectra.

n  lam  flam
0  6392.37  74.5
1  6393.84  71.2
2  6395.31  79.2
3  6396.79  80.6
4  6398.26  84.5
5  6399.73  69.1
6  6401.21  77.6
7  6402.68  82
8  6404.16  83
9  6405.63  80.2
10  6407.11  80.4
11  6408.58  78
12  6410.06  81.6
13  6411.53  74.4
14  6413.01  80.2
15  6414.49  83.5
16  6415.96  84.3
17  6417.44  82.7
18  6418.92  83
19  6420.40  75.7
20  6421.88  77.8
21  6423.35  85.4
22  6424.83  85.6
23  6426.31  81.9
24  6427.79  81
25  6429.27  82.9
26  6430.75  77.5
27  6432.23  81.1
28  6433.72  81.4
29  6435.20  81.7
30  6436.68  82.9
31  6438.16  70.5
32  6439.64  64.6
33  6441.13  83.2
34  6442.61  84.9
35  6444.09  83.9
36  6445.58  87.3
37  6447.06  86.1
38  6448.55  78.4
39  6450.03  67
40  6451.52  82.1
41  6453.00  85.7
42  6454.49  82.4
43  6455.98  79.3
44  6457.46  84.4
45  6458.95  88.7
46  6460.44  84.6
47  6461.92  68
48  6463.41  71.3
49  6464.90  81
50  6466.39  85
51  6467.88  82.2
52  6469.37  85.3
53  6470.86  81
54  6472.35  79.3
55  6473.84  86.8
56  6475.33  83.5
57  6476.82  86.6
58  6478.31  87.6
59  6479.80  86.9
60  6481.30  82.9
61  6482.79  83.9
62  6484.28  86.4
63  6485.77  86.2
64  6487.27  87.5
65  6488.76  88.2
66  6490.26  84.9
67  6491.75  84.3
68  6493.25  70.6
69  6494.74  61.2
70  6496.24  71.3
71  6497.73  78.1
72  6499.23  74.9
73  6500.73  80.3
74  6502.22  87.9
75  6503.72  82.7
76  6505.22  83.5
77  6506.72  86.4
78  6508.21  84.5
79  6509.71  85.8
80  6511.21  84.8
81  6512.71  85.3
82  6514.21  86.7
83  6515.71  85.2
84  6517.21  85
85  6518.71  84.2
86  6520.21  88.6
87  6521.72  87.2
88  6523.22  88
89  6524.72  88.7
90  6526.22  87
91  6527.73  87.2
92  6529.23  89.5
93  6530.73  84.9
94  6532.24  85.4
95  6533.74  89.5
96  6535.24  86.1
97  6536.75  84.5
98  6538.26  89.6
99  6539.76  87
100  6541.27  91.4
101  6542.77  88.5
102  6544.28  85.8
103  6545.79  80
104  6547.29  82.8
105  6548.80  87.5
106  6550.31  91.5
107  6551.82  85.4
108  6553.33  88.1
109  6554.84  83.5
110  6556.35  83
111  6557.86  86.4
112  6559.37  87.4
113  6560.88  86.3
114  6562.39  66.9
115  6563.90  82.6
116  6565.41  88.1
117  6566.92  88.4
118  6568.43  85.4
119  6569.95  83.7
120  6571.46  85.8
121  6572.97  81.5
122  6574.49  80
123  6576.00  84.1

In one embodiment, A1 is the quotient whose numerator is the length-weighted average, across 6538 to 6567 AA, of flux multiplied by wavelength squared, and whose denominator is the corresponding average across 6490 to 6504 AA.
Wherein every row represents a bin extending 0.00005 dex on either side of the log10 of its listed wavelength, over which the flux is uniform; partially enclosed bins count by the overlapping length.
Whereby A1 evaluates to 1.12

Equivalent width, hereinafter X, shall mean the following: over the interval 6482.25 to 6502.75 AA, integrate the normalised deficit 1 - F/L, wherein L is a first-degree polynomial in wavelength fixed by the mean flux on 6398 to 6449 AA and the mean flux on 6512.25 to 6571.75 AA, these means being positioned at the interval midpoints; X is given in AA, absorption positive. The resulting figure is 0.8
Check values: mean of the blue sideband 80.5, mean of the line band 80.3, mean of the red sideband 86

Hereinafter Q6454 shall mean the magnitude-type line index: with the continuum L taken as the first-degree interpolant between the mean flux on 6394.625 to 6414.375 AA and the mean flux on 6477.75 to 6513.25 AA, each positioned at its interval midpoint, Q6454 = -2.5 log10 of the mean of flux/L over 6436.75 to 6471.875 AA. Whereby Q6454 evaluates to 0.01 mag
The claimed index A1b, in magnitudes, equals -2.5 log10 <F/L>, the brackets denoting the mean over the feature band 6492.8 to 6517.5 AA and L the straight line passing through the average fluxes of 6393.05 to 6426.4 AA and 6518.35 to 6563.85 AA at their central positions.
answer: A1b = 0.05 mag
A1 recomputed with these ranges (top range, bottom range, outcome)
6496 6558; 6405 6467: 1.09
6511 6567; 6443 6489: 1.06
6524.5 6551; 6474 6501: 1.08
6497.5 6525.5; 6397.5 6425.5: 1.09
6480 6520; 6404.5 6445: 1.05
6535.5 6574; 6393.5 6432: 1.11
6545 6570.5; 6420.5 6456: 1.09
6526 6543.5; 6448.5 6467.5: 1.12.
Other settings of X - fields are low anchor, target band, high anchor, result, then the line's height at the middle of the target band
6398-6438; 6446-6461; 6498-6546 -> 0.07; 82.3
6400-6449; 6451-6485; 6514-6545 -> 0.21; 83.3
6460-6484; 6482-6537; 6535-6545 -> 0.83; 85.2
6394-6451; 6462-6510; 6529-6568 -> 0.59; 82.9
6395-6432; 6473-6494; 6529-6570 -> -0.39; 83.2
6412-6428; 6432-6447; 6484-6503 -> 0.17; 81.3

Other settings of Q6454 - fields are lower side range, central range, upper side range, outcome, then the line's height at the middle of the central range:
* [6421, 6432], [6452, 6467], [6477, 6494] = 0.03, 83.3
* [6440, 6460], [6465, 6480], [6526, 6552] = -0.01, 83.4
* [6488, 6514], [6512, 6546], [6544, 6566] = -0.05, 82.7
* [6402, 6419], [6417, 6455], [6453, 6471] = 0.01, 81.1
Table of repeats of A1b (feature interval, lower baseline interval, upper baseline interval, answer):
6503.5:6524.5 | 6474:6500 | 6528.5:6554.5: -0.02 mag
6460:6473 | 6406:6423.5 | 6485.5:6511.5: 0.02 mag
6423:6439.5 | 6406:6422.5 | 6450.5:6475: 0.00 mag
